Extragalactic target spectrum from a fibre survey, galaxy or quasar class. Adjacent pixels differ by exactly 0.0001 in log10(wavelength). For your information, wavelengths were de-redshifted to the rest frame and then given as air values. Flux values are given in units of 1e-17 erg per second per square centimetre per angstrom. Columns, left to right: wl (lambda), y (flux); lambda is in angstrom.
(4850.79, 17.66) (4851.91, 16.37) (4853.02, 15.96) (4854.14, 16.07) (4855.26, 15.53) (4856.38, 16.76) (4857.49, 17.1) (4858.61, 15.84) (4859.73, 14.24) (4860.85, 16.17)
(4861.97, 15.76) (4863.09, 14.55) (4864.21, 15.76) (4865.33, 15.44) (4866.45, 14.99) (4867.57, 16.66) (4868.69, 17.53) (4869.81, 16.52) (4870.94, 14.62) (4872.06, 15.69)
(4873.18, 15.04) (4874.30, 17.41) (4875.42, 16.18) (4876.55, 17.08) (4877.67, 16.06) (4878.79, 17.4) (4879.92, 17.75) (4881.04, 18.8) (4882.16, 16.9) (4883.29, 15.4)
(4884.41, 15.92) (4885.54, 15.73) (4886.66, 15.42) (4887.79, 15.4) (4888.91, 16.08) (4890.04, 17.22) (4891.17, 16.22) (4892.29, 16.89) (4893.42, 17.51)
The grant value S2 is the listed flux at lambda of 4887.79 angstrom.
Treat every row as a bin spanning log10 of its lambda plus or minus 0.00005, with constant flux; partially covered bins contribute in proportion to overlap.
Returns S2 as 15.4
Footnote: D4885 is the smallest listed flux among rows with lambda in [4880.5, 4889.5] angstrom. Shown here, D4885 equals 15.4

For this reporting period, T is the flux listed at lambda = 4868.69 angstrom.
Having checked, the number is 17.53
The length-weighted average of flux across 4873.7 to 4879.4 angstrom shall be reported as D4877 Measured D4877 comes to 16.8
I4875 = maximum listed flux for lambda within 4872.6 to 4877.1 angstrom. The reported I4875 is 17.41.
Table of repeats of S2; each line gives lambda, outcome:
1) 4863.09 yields 14.55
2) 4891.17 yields 16.22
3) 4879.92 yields 17.75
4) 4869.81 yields 16.52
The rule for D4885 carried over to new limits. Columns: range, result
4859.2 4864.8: 14.24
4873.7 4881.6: 16.06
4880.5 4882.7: 16.9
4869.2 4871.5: 14.62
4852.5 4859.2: 15.53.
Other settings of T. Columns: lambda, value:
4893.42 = 17.51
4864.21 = 15.76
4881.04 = 18.8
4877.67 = 16.06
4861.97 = 15.76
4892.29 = 16.89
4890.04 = 17.22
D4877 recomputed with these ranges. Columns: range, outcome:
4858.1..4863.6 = 15.3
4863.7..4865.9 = 15.6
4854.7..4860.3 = 15.9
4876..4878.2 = 16.6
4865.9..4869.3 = 16.4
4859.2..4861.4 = 15.2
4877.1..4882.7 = 17.4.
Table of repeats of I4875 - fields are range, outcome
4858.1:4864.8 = 16.17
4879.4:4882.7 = 18.8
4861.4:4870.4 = 17.53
